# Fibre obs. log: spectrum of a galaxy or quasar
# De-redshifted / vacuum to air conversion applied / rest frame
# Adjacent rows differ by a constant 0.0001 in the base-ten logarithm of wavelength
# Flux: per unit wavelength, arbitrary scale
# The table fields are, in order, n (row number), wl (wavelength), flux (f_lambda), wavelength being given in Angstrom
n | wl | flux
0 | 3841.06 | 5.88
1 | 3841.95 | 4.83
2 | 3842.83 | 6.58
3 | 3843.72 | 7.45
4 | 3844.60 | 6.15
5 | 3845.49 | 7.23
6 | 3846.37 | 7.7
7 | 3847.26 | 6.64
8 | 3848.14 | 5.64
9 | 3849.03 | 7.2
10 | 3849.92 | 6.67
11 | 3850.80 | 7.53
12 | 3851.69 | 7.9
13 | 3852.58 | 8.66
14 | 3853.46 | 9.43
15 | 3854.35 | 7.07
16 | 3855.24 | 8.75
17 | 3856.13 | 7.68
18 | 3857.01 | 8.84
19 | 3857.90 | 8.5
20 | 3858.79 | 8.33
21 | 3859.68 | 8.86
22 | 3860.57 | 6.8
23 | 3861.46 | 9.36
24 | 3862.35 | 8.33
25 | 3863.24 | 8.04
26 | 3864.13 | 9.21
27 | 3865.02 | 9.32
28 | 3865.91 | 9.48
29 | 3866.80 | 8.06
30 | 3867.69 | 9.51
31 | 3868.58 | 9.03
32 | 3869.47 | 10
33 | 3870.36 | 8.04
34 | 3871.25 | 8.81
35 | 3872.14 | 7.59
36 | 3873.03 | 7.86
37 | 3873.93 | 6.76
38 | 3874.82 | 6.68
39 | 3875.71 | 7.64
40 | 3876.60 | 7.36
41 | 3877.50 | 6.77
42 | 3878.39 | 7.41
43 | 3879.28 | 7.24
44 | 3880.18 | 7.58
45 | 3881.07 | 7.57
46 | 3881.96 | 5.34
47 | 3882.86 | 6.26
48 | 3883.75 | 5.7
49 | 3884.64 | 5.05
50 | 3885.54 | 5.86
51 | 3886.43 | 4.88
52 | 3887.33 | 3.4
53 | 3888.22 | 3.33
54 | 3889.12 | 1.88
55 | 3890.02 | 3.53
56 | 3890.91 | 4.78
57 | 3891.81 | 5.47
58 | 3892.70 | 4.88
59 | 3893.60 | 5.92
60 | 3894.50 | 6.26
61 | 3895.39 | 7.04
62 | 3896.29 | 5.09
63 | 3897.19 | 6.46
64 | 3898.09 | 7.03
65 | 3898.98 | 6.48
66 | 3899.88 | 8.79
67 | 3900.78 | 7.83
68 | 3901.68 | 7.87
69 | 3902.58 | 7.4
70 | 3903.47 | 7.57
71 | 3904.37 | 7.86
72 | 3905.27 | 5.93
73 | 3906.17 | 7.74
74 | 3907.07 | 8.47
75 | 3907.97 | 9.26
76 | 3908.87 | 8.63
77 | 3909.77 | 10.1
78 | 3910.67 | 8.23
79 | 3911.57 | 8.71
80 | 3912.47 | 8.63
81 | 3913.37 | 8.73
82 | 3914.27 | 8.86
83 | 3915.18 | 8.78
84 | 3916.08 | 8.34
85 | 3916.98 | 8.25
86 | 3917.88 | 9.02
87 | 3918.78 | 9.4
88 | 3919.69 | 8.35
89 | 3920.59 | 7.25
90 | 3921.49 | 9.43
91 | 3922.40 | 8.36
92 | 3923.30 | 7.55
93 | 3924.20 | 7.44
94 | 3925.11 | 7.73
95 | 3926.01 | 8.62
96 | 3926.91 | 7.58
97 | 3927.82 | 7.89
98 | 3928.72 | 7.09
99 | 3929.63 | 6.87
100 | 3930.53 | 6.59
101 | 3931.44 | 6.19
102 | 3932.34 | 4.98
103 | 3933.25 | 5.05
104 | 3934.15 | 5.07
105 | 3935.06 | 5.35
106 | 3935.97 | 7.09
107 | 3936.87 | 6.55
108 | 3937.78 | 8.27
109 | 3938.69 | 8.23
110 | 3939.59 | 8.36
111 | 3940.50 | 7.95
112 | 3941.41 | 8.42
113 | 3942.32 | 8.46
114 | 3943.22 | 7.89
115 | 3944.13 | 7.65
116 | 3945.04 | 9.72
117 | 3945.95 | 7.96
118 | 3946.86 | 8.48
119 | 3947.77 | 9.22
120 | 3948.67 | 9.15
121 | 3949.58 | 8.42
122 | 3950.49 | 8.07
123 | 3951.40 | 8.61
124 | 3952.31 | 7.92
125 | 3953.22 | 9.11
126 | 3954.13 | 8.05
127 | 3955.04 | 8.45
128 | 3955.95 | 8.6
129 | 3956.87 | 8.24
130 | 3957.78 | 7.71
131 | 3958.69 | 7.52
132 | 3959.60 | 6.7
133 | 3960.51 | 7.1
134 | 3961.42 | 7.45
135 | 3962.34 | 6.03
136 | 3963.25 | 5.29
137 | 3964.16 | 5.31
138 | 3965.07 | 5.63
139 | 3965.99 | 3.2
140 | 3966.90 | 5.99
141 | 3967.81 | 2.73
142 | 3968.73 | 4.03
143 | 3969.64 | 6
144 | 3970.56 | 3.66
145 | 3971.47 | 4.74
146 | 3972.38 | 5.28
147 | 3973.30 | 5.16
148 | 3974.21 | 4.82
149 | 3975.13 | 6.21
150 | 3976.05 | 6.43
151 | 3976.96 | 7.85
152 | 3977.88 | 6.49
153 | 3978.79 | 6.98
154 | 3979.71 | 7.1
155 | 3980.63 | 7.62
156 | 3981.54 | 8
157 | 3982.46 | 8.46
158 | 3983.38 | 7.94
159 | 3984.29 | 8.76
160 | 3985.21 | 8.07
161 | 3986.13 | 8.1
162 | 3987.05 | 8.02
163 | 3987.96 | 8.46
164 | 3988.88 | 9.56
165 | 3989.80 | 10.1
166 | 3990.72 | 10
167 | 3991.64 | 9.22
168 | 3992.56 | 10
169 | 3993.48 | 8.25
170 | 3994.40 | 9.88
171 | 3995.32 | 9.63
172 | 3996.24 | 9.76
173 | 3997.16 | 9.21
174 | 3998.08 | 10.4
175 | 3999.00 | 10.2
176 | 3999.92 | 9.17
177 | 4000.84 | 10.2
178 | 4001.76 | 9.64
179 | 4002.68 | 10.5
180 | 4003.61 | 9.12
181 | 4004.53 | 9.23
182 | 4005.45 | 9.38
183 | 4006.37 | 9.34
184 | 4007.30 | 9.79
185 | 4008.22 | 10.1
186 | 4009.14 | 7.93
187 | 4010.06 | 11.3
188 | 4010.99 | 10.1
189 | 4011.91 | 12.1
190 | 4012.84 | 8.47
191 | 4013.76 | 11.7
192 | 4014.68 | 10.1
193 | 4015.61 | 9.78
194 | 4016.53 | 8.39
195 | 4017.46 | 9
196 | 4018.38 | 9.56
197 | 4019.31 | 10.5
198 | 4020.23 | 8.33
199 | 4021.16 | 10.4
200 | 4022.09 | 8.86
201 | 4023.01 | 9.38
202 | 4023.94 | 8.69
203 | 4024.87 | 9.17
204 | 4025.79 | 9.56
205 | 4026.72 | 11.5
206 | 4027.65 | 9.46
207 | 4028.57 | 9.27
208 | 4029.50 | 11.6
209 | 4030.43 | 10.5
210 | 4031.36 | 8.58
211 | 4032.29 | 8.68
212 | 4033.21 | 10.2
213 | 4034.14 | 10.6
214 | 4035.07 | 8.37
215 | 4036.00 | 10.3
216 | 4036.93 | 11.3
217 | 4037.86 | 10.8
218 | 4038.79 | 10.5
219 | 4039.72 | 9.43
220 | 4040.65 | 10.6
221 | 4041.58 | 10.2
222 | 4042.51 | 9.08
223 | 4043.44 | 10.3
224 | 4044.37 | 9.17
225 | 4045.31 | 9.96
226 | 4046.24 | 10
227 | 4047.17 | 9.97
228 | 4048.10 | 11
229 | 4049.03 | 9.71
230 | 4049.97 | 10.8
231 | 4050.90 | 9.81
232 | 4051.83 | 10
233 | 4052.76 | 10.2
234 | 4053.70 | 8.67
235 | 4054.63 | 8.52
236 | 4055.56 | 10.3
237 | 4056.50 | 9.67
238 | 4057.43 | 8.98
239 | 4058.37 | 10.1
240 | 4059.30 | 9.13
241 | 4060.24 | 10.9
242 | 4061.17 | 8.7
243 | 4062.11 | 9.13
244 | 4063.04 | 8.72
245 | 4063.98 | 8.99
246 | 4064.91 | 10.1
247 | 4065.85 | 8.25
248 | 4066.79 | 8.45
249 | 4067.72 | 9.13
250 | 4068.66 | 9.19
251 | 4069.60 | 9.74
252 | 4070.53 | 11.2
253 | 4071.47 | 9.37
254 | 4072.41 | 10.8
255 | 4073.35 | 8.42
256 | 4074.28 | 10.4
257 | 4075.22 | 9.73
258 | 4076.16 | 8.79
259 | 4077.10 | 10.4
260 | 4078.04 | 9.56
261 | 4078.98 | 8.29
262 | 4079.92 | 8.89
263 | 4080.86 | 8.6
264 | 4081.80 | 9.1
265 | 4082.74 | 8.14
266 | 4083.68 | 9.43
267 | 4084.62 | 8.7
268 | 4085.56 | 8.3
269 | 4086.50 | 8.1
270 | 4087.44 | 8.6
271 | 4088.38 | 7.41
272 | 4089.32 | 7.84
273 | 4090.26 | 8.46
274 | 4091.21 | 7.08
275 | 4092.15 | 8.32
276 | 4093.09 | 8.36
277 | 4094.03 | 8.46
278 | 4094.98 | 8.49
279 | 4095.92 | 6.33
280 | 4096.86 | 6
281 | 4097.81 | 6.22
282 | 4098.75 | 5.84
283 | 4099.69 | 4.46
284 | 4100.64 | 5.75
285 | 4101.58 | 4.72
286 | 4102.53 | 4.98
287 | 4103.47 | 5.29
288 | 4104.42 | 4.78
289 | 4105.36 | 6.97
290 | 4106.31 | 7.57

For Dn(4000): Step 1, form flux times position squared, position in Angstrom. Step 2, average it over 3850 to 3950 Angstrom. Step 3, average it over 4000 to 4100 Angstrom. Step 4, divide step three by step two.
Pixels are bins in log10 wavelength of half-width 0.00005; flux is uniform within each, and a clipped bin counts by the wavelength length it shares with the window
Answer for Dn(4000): 1.3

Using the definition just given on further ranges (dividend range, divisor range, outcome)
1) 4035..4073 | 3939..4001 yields 1.32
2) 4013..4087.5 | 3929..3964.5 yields 1.35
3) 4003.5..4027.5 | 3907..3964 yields 1.28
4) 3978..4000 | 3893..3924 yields 1.16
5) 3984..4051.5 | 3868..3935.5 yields 1.45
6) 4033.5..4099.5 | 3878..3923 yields 1.41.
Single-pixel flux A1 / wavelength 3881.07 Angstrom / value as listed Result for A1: 7.57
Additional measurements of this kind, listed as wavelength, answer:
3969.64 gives 6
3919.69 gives 8.35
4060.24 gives 10.9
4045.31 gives 9.96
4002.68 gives 10.5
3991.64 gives 9.22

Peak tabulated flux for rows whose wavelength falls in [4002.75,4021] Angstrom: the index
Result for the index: 12.1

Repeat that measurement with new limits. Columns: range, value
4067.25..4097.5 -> 11.2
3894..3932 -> 10.1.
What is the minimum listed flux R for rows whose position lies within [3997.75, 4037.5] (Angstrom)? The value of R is 7.93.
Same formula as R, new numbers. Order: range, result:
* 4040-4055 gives 8.52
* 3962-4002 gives 2.73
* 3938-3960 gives 6.7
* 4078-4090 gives 7.41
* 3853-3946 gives 1.88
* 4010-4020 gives 8.39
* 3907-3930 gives 6.87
